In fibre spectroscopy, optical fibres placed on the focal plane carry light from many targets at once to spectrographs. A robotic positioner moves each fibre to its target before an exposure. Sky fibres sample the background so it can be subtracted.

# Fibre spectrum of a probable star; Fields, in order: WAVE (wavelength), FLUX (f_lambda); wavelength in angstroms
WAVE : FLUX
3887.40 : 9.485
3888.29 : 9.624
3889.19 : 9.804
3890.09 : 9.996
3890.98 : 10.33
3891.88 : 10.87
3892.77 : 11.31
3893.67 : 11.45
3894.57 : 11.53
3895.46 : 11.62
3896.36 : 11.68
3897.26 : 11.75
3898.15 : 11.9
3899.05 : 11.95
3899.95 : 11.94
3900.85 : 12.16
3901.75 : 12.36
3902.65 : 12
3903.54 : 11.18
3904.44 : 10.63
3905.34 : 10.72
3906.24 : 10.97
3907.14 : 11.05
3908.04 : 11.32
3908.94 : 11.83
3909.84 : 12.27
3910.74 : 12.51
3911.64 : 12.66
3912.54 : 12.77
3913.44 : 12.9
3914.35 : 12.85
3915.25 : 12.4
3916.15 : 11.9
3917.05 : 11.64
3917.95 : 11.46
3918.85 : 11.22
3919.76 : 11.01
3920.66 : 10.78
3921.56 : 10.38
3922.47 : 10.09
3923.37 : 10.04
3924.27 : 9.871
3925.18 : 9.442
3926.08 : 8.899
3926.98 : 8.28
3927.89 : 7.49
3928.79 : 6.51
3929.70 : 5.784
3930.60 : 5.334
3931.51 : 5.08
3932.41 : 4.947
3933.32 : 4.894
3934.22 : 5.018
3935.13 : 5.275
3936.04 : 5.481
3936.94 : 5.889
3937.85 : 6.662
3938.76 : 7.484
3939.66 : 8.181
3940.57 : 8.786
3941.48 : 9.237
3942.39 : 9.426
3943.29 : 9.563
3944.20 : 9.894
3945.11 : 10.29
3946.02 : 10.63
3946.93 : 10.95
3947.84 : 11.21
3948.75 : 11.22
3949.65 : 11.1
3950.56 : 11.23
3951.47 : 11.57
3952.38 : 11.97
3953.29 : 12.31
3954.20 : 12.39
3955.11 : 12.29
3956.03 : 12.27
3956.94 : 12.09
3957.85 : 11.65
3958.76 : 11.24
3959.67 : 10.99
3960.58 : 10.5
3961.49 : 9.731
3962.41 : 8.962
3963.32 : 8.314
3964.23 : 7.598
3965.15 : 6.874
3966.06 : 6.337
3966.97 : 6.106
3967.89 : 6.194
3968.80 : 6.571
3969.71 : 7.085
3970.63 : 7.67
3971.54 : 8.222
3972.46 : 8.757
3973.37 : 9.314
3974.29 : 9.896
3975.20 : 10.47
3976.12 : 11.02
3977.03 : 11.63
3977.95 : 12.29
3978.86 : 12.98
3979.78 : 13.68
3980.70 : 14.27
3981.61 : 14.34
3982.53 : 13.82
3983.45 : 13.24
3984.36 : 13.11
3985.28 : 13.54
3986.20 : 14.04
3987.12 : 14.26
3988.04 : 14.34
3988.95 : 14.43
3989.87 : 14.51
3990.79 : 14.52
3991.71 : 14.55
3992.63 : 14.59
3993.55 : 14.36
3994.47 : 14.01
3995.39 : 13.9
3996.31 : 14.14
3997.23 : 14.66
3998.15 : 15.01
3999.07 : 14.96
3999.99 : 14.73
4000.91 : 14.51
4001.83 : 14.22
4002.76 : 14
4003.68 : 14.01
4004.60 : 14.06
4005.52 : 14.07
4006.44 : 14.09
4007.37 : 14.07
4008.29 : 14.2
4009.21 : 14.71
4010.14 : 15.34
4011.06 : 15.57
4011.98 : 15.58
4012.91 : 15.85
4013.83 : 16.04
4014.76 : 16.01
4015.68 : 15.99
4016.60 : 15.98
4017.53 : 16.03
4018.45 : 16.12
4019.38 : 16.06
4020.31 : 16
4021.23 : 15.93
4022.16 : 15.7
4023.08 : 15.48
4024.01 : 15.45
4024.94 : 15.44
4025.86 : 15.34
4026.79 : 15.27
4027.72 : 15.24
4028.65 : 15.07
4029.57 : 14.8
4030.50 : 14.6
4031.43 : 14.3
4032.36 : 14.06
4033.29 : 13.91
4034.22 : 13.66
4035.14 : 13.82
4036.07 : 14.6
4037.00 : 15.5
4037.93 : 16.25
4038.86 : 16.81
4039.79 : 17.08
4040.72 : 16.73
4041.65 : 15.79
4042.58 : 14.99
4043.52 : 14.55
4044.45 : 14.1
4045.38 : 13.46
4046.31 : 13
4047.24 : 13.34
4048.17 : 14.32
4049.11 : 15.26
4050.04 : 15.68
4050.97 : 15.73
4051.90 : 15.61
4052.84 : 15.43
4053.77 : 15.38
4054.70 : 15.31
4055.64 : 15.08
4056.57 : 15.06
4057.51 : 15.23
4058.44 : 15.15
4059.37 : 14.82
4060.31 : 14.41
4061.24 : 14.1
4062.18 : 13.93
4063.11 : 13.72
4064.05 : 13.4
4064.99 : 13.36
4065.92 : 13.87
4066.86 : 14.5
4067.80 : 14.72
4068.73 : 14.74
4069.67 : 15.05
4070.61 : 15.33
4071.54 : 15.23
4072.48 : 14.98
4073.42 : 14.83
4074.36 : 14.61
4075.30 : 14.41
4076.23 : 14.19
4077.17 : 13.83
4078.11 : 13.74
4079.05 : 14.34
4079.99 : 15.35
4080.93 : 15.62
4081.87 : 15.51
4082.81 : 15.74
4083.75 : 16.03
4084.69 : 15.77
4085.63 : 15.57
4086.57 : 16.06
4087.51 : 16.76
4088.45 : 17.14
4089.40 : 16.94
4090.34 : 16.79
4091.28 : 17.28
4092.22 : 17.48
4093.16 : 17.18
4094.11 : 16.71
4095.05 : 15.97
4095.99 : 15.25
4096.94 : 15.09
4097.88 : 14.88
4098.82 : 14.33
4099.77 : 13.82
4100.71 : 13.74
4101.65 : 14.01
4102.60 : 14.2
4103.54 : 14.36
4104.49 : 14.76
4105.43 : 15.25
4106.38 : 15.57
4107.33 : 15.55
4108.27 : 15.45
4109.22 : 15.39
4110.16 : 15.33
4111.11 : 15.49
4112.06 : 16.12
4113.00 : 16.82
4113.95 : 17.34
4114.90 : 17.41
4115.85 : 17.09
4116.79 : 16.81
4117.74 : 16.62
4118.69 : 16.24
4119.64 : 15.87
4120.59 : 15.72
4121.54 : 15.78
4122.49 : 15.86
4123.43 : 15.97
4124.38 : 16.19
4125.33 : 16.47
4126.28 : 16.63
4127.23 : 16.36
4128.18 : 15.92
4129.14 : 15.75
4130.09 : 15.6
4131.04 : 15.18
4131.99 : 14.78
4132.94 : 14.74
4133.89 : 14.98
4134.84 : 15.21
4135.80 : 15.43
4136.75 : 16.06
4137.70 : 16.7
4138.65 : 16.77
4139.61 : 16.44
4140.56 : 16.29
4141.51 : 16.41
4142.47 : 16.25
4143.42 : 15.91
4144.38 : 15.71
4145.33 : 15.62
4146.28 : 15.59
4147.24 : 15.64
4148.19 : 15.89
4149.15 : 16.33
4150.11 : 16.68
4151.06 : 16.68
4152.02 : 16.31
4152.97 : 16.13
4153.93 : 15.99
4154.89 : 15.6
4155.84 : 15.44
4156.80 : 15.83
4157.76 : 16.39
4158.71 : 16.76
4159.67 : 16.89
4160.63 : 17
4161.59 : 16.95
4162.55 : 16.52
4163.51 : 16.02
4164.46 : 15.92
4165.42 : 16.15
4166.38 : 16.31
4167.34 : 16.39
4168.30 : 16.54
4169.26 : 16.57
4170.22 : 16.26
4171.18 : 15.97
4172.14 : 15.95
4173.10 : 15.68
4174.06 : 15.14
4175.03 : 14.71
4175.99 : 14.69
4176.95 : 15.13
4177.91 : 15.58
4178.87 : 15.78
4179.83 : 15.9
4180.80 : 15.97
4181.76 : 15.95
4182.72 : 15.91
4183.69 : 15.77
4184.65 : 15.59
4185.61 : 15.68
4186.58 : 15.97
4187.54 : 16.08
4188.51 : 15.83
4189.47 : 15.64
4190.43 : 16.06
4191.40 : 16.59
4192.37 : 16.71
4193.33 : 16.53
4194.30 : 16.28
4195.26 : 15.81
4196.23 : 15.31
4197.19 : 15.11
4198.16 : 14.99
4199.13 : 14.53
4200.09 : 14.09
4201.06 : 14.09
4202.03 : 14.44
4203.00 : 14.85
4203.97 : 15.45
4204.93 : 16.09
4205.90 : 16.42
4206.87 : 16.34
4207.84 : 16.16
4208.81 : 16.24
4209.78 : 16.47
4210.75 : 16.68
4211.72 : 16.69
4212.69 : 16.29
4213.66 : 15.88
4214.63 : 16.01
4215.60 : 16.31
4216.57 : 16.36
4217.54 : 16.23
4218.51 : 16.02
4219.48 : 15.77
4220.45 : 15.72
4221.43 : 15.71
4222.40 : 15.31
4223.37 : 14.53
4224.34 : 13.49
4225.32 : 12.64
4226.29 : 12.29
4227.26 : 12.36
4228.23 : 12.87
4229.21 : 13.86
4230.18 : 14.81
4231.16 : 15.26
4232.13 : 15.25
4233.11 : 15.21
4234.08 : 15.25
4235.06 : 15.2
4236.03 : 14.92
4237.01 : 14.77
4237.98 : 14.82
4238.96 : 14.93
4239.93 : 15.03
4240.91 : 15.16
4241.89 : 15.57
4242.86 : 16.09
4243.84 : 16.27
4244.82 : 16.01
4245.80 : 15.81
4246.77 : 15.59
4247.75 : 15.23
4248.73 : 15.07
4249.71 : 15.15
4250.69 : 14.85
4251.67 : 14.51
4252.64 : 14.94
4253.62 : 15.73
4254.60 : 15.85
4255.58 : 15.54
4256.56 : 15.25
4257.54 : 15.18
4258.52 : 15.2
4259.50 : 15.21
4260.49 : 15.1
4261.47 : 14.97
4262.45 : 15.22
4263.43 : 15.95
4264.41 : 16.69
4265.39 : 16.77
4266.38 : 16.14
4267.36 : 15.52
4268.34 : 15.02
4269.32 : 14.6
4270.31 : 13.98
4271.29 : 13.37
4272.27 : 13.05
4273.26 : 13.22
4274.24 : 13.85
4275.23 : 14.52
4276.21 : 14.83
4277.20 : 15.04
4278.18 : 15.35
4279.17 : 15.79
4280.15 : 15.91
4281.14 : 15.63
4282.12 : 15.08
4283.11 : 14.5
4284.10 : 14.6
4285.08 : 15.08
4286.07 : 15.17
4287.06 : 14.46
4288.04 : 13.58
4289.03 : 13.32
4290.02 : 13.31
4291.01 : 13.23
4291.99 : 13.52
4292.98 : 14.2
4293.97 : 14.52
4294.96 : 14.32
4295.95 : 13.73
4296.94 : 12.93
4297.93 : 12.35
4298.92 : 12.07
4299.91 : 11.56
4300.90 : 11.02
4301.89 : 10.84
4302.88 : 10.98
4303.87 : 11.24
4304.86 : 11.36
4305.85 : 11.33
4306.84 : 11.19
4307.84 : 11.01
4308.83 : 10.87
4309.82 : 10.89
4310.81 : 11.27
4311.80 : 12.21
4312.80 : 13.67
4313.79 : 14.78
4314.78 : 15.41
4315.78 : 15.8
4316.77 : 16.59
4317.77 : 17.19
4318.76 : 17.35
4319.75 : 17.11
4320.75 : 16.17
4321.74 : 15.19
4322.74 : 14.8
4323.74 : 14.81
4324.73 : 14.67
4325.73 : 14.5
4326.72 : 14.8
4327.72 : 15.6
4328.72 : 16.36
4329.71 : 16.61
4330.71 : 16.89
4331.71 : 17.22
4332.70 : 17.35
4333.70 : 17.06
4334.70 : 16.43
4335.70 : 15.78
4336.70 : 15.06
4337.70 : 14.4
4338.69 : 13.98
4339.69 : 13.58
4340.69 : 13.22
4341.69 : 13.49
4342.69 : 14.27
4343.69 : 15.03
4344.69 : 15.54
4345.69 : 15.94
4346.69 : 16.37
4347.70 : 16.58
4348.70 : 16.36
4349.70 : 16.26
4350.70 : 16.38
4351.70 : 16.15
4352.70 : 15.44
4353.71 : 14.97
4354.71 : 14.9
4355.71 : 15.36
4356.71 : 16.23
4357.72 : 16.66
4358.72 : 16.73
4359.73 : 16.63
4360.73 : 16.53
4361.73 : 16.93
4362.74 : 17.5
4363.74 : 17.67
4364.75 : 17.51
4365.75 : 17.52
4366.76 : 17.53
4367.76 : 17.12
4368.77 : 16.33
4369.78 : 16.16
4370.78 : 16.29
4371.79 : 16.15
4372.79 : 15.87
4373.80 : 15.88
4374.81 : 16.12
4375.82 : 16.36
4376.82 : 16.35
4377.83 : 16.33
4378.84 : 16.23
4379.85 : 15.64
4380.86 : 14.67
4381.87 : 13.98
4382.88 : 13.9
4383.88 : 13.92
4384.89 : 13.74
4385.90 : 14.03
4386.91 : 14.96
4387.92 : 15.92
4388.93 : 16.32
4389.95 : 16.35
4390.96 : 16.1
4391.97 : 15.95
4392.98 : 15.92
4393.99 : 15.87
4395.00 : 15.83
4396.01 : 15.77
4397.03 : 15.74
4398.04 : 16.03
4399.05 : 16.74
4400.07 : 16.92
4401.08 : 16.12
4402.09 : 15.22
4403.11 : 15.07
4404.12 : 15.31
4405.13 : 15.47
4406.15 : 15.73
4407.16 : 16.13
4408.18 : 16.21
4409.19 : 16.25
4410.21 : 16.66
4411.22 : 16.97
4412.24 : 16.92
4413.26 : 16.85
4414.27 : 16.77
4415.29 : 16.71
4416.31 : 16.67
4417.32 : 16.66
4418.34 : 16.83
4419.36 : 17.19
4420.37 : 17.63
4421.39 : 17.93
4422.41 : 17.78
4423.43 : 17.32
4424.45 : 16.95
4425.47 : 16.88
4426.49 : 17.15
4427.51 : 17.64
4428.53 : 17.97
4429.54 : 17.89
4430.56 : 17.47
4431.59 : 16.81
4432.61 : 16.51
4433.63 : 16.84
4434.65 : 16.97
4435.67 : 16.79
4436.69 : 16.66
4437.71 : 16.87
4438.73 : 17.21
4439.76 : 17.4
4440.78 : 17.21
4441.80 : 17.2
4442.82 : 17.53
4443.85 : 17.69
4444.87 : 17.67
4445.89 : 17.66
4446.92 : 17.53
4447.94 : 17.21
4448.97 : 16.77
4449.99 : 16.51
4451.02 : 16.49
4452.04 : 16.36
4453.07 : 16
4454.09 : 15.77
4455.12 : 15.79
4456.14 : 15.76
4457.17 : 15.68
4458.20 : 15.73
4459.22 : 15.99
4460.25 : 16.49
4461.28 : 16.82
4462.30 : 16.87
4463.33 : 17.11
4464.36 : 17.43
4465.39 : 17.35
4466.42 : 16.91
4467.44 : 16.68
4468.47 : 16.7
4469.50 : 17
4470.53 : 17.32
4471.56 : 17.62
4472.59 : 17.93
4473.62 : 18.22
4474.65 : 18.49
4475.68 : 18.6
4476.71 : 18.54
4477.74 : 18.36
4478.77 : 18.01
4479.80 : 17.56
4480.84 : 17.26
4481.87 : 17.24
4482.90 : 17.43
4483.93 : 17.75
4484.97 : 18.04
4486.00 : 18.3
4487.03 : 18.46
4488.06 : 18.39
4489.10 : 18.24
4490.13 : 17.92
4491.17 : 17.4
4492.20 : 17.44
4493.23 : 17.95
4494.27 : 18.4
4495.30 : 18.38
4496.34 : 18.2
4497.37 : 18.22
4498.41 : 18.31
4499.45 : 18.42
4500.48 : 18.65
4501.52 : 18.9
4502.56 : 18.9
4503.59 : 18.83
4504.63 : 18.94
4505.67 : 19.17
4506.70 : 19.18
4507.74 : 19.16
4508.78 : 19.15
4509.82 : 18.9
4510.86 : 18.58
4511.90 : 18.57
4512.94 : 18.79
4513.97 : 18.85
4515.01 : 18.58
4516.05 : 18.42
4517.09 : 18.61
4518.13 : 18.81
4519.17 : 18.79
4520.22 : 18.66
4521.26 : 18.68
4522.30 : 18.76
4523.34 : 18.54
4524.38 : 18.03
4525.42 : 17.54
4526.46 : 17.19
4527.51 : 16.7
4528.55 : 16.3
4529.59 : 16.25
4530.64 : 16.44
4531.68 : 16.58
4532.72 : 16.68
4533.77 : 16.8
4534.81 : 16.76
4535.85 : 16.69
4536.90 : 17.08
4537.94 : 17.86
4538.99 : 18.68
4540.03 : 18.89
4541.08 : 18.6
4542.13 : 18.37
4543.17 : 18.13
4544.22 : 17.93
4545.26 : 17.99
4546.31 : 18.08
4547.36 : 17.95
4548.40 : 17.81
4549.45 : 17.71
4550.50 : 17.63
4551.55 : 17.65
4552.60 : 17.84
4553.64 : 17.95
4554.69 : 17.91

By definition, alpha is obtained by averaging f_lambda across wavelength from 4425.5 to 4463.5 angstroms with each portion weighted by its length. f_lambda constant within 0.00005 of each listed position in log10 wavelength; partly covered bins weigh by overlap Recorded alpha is 16.9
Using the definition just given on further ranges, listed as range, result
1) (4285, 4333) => 13.9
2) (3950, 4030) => 13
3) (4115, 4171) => 16.1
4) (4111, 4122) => 16.5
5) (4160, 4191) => 15.9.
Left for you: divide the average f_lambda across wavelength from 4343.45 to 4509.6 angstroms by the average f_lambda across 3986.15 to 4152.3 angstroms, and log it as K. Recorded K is 1.10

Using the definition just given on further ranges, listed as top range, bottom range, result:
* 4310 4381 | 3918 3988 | 1.62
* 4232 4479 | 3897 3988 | 1.53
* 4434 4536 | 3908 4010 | 1.60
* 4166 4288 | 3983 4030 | 1.03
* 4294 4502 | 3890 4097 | 1.26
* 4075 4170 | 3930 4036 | 1.31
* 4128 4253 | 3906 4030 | 1.33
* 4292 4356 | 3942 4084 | 1.07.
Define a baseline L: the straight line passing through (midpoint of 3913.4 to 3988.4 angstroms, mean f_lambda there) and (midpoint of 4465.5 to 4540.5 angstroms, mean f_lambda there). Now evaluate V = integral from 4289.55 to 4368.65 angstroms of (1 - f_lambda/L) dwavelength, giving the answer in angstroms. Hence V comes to 3.4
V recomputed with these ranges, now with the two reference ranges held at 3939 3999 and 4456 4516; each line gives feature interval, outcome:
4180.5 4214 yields -3.66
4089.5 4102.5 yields -2.66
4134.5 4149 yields -2.67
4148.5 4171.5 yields -4.29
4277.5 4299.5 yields 1.69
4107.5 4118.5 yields -2.65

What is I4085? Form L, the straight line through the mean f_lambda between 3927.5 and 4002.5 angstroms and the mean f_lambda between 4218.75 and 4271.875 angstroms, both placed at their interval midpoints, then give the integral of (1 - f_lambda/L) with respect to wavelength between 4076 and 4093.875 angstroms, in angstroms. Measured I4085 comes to -4.8 angstroms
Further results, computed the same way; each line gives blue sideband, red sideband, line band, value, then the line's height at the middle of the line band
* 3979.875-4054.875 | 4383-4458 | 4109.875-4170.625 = -3.1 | 15.3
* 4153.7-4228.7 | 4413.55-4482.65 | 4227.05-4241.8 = 1.1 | 15.9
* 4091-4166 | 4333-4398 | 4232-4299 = 4.2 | 15.8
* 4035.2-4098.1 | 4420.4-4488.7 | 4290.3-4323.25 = 6.2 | 16.5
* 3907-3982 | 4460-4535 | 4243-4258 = -1.2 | 14.3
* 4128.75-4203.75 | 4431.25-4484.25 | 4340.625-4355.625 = 1.0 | 16.6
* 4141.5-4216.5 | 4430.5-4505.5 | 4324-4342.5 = 1.5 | 16.7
